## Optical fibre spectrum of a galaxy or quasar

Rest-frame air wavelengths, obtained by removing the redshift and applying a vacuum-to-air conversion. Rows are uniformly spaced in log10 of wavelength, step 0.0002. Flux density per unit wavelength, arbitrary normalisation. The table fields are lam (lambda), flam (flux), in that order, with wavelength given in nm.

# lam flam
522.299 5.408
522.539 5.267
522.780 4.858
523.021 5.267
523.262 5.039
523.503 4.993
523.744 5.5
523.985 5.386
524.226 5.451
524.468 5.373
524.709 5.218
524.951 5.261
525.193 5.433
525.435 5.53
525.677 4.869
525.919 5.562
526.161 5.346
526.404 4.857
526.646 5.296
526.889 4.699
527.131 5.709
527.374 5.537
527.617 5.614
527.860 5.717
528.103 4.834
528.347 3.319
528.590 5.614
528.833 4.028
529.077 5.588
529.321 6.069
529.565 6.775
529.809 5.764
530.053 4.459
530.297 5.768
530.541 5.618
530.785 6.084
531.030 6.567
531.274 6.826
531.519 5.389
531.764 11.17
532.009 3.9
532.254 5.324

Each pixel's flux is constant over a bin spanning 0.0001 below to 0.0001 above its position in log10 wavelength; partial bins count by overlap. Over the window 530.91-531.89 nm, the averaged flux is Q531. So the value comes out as 7.48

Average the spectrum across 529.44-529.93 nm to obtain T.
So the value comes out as 6.27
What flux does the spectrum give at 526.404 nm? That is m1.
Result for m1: 4.857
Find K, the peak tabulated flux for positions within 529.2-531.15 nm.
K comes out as 6.775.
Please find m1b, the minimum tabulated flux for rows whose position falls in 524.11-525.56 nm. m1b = 5.218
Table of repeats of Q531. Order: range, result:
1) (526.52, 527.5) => 5.31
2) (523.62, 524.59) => 5.43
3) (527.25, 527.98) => 5.62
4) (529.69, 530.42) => 5.33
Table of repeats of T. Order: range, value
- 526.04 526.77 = 5.16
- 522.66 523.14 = 5.06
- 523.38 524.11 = 5.3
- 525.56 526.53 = 5.16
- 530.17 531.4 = 6.17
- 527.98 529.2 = 4.68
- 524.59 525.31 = 5.3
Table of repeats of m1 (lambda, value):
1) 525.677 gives 4.869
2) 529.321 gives 6.069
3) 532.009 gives 3.9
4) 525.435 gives 5.53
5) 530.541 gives 5.618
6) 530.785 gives 6.084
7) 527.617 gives 5.614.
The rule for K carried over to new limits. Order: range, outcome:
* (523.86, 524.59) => 5.451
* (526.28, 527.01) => 5.296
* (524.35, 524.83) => 5.373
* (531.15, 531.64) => 6.826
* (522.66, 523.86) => 5.5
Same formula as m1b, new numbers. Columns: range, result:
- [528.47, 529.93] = 4.028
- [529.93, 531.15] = 4.459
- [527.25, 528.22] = 4.834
